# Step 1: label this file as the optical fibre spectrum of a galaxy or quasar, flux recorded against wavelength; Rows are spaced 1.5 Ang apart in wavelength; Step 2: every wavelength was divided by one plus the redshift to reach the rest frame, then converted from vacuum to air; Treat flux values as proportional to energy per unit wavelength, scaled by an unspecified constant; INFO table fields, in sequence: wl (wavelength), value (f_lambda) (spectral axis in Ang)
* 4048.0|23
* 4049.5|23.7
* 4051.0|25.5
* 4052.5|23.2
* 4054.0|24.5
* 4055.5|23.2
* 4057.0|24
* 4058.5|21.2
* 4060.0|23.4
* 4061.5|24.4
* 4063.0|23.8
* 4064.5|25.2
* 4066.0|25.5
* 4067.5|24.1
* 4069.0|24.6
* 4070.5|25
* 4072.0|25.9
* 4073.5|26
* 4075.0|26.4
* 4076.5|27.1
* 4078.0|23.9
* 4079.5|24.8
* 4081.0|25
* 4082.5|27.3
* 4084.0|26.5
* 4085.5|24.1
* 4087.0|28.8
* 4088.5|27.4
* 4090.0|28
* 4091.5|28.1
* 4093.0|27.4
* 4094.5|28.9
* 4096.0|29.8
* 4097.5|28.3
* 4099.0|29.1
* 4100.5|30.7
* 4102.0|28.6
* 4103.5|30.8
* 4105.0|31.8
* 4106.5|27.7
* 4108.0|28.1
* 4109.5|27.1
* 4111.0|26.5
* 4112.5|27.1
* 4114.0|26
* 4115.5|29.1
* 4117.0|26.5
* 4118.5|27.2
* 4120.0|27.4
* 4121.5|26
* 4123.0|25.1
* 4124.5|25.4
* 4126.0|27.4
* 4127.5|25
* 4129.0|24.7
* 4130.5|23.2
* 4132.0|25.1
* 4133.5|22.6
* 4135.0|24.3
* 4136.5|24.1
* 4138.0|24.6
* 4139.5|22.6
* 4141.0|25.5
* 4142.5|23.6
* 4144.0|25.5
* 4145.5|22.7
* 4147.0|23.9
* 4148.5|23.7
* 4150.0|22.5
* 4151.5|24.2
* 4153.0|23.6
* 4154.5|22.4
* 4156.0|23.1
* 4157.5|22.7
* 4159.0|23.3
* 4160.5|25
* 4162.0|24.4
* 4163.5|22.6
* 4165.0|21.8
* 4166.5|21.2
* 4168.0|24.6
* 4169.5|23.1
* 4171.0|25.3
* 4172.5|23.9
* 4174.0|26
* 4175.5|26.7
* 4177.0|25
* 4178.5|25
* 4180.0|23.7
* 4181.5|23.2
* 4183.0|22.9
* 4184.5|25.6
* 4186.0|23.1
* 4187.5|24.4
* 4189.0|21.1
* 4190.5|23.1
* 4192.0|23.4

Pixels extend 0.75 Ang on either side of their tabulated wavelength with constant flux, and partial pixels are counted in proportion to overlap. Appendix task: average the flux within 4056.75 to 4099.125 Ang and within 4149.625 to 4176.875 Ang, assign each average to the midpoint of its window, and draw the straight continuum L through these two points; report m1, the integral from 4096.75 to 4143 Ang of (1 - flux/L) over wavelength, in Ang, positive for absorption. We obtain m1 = -3.0 Ang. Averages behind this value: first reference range 26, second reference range 23.7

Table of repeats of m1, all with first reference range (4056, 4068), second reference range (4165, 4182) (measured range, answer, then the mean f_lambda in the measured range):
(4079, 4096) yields -2.2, 27.1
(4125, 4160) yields 0.3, 23.9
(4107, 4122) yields -1.9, 27.1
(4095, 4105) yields -2.4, 29.7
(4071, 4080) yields -0.6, 25.7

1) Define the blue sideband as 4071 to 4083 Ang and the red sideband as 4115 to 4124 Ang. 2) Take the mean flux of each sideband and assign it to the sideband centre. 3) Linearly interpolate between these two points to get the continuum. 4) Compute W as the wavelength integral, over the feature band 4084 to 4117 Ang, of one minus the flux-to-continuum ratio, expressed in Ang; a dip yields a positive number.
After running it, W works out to -2.3 Ang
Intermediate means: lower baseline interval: 25.8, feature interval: 28.2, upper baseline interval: 26.8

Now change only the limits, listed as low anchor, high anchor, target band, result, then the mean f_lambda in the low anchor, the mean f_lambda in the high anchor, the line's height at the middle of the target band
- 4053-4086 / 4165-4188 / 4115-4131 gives -1.0 Ang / 24.8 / 24.2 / 24.5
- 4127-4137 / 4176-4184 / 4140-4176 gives 0.5 Ang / 24.1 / 24.1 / 24.1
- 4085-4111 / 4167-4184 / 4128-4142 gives 1.3 Ang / 28.5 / 24.5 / 26.6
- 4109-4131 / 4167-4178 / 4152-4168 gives 1.3 Ang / 26.3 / 24.9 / 25.2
